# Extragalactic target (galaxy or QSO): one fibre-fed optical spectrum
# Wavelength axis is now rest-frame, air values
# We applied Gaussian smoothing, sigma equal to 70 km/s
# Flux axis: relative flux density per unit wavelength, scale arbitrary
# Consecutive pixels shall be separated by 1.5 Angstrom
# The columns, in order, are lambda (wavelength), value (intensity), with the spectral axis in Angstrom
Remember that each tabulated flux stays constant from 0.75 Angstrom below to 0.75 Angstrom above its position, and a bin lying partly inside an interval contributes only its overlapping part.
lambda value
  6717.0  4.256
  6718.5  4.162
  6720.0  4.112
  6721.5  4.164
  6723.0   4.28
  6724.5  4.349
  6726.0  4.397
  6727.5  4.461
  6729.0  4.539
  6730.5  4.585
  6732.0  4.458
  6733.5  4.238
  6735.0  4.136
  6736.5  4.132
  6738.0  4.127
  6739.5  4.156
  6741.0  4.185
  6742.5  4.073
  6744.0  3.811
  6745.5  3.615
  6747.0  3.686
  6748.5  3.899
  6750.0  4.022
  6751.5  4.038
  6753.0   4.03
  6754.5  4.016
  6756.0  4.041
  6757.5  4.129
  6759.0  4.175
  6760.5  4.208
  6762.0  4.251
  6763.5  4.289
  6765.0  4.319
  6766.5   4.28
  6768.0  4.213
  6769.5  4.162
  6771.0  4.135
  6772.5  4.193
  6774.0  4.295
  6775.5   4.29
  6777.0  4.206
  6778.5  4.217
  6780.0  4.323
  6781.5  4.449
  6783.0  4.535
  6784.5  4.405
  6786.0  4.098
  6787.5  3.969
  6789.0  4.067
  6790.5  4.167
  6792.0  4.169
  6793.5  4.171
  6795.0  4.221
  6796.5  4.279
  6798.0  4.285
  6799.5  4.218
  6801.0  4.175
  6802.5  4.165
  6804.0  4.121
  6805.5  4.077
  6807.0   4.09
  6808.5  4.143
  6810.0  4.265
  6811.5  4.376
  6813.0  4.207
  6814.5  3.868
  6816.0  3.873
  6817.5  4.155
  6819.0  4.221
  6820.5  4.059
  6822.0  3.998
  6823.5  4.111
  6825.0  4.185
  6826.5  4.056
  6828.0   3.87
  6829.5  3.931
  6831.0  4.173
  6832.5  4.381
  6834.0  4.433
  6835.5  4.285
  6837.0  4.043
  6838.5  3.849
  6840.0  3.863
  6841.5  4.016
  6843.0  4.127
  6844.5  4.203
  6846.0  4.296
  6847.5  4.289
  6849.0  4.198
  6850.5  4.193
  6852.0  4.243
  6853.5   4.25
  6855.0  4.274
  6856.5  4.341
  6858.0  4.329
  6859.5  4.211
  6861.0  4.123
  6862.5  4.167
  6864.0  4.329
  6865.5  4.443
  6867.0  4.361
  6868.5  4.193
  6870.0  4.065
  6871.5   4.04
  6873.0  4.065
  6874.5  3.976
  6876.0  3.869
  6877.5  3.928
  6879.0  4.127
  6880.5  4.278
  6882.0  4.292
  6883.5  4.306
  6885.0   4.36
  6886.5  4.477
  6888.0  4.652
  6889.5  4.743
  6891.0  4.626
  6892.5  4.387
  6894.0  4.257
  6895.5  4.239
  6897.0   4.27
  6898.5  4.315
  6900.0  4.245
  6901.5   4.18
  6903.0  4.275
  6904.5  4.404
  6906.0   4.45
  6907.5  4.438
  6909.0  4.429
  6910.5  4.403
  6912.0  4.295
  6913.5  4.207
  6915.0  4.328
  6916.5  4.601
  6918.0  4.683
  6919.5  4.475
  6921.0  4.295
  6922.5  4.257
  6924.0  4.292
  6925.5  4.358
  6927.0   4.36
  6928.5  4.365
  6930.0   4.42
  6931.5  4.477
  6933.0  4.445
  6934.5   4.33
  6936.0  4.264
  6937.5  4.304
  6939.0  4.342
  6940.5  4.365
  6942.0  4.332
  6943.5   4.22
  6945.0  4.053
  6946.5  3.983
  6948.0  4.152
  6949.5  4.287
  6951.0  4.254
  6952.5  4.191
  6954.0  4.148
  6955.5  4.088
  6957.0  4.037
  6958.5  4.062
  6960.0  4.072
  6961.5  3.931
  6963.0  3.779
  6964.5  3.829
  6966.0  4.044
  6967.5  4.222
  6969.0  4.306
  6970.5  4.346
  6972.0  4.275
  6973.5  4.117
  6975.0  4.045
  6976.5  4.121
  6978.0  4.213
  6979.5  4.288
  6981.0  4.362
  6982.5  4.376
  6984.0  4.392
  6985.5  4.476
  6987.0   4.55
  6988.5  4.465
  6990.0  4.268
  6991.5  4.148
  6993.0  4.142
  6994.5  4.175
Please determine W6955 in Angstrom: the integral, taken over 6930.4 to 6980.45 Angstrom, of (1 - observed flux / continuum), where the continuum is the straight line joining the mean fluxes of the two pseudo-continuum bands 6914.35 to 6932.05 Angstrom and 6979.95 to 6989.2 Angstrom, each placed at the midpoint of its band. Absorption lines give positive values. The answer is 2.71 Angstrom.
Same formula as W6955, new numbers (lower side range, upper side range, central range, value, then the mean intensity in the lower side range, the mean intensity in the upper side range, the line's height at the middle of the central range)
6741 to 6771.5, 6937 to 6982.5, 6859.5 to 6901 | -1.37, 4.07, 4.16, 4.13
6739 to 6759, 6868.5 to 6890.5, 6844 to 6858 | -0.28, 3.98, 4.23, 4.18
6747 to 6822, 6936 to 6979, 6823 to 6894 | -0.90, 4.17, 4.15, 4.16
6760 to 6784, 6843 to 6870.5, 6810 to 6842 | 1.21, 4.27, 4.25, 4.26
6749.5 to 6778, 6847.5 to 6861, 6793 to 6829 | 0.70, 4.17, 4.25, 4.21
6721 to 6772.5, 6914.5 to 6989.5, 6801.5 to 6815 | 0.13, 4.17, 4.26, 4.19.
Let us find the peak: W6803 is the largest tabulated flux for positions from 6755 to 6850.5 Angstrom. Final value 4.535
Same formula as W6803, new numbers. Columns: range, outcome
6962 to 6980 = 4.346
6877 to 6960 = 4.743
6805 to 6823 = 4.376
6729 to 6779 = 4.585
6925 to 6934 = 4.477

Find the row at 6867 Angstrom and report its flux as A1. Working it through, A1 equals 4.361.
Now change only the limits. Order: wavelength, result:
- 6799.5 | 4.218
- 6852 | 4.243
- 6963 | 3.779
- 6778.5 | 4.217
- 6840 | 3.863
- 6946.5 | 3.983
